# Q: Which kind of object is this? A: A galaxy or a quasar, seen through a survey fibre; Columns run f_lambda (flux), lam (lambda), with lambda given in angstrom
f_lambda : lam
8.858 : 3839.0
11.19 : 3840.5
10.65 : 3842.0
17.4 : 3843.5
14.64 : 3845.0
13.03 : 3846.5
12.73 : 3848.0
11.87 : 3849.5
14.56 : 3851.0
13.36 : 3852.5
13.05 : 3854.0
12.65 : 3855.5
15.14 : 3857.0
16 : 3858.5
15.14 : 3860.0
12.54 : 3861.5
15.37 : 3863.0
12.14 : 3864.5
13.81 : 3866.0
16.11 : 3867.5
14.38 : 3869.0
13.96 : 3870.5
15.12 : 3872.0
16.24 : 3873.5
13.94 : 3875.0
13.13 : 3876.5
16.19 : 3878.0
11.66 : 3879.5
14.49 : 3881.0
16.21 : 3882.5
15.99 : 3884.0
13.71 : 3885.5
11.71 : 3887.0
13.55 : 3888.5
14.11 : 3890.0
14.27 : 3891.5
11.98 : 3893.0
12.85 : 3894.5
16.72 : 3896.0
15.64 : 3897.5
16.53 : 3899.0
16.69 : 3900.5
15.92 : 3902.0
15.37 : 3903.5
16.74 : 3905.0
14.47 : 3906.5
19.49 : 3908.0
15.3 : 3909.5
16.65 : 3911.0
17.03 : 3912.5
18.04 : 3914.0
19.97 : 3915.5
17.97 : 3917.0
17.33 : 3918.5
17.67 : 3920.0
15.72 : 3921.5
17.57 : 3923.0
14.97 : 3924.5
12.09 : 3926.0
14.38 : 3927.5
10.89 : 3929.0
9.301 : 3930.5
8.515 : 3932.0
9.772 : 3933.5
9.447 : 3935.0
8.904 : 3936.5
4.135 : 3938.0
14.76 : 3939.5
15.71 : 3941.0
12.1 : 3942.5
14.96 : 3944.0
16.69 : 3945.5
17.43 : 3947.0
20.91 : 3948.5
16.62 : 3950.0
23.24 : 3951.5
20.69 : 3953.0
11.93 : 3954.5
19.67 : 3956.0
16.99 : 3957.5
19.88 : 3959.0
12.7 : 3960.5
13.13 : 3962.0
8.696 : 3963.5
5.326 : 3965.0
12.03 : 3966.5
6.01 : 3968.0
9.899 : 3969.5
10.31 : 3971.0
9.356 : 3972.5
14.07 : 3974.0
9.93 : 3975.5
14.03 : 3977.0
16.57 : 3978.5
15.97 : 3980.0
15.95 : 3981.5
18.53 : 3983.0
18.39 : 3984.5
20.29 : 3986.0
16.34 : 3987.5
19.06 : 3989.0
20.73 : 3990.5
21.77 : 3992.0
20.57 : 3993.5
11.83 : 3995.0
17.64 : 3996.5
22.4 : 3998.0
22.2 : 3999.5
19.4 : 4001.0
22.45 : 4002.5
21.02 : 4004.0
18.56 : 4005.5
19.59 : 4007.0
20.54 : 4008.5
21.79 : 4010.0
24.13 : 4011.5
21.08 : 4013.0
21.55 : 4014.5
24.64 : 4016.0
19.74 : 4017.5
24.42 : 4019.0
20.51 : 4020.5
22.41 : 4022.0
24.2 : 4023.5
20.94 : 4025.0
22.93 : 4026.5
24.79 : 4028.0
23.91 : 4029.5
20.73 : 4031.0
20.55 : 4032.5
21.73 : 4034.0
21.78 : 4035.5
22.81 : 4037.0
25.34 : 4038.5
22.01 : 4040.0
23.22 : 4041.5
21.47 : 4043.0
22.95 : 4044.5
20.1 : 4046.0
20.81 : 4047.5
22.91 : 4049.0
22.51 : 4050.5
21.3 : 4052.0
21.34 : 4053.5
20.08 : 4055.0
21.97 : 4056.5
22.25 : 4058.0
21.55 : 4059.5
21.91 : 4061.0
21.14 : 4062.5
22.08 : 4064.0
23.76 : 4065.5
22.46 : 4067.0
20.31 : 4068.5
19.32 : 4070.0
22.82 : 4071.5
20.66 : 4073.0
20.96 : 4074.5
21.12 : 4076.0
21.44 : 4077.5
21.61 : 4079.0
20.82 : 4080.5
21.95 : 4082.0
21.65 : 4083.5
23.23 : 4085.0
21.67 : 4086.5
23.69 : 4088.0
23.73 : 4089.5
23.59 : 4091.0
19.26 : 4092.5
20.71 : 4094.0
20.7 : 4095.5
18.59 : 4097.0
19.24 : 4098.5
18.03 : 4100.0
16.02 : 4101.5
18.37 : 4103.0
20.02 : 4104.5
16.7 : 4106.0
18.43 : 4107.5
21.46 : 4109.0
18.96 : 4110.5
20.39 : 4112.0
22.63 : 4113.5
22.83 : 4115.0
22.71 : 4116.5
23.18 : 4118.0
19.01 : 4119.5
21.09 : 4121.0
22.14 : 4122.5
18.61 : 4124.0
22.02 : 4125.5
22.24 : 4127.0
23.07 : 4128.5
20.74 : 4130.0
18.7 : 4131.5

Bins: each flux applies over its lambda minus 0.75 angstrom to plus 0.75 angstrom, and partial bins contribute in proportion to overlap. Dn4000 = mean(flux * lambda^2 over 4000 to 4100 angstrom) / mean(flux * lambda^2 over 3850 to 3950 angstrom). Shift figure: 1.61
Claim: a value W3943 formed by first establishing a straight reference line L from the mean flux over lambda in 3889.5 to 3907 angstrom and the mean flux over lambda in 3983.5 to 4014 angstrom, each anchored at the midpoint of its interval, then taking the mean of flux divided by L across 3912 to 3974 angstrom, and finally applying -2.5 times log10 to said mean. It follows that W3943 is 0.23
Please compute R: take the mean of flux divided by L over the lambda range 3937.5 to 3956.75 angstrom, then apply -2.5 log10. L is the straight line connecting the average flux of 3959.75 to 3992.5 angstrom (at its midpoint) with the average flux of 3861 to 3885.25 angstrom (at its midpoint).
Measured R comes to -0.15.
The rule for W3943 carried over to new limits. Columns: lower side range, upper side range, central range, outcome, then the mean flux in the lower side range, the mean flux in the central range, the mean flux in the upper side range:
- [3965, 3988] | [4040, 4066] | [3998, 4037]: -0.22 mag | 13.5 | 21.9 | 21.8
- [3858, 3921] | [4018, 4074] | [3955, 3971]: 0.43 mag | 15.3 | 12.3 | 22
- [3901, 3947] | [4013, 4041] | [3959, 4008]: 0.21 mag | 14.5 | 15.9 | 22.5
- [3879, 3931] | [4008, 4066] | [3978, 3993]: 0.06 mag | 15.3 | 18.4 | 22.2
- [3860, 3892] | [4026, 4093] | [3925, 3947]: 0.38 mag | 14.2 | 11.8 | 22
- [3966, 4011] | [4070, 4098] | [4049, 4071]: -0.07 mag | 17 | 21.6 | 21.5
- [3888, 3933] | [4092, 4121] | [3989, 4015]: -0.17 mag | 15.2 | 20.4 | 19.9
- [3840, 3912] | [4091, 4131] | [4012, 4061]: -0.20 mag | 14.5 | 22.1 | 20.3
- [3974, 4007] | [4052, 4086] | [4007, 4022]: -0.14 mag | 18.2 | 21.9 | 21.6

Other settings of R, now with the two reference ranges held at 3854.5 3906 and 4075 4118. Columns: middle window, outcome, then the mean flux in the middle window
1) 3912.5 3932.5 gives 0.04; 15.1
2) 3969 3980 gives 0.37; 12.3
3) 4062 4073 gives -0.09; 21.6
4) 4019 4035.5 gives -0.19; 22.3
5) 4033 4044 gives -0.18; 22.6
